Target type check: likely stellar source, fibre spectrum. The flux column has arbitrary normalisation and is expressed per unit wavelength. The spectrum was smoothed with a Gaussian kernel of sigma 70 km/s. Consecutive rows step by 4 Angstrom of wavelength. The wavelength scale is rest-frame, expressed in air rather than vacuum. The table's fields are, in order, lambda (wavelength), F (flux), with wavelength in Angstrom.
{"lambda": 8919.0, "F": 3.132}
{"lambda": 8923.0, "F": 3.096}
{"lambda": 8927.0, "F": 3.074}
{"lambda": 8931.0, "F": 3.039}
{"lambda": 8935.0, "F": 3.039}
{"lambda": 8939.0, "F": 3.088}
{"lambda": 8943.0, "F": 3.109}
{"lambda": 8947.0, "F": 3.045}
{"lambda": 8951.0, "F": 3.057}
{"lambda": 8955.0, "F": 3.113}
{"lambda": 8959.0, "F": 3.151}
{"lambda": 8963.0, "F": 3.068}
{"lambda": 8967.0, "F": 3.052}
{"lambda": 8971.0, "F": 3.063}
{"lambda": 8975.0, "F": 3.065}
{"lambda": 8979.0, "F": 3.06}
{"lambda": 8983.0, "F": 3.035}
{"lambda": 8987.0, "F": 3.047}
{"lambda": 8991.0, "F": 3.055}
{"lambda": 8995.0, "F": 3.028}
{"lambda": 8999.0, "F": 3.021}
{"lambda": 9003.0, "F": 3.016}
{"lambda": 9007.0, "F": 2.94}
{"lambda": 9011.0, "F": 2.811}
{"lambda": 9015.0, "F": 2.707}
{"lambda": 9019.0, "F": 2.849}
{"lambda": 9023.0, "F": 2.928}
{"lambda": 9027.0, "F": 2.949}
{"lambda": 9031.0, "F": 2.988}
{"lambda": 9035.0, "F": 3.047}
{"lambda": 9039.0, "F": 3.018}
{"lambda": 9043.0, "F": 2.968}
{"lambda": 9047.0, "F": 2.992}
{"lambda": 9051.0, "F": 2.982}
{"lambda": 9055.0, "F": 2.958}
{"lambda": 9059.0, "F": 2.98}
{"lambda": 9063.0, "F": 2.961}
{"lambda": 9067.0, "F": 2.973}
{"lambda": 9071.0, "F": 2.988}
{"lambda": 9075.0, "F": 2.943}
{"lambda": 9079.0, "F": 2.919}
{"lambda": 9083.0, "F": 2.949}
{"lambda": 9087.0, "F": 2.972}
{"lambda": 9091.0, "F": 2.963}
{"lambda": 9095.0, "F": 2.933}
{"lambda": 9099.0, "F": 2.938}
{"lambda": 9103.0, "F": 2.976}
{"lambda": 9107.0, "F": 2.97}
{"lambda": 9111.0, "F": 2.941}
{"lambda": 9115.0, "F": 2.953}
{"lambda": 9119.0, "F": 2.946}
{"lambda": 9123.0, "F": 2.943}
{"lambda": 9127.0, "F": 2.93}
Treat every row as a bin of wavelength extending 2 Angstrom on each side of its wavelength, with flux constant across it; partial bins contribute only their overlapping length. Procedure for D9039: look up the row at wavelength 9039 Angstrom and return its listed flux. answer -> 3.018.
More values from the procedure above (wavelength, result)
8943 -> 3.109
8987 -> 3.047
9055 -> 2.958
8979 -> 3.06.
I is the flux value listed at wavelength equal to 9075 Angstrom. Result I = 2.943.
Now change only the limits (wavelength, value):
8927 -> 3.074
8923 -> 3.096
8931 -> 3.039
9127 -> 2.93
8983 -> 3.035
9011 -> 2.811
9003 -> 3.016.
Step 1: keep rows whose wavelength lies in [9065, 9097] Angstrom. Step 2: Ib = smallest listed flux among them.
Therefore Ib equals 2.919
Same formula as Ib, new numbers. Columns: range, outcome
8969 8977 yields 3.063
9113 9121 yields 2.946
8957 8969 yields 3.052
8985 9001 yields 3.021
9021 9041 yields 2.928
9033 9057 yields 2.958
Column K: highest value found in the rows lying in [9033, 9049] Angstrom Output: 3.047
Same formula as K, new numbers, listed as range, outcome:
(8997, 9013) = 3.021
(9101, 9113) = 2.976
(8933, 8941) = 3.088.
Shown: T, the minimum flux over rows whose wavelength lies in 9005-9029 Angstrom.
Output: 2.707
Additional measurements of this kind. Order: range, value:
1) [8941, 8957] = 3.045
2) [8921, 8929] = 3.074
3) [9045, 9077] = 2.943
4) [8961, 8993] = 3.035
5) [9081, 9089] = 2.949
